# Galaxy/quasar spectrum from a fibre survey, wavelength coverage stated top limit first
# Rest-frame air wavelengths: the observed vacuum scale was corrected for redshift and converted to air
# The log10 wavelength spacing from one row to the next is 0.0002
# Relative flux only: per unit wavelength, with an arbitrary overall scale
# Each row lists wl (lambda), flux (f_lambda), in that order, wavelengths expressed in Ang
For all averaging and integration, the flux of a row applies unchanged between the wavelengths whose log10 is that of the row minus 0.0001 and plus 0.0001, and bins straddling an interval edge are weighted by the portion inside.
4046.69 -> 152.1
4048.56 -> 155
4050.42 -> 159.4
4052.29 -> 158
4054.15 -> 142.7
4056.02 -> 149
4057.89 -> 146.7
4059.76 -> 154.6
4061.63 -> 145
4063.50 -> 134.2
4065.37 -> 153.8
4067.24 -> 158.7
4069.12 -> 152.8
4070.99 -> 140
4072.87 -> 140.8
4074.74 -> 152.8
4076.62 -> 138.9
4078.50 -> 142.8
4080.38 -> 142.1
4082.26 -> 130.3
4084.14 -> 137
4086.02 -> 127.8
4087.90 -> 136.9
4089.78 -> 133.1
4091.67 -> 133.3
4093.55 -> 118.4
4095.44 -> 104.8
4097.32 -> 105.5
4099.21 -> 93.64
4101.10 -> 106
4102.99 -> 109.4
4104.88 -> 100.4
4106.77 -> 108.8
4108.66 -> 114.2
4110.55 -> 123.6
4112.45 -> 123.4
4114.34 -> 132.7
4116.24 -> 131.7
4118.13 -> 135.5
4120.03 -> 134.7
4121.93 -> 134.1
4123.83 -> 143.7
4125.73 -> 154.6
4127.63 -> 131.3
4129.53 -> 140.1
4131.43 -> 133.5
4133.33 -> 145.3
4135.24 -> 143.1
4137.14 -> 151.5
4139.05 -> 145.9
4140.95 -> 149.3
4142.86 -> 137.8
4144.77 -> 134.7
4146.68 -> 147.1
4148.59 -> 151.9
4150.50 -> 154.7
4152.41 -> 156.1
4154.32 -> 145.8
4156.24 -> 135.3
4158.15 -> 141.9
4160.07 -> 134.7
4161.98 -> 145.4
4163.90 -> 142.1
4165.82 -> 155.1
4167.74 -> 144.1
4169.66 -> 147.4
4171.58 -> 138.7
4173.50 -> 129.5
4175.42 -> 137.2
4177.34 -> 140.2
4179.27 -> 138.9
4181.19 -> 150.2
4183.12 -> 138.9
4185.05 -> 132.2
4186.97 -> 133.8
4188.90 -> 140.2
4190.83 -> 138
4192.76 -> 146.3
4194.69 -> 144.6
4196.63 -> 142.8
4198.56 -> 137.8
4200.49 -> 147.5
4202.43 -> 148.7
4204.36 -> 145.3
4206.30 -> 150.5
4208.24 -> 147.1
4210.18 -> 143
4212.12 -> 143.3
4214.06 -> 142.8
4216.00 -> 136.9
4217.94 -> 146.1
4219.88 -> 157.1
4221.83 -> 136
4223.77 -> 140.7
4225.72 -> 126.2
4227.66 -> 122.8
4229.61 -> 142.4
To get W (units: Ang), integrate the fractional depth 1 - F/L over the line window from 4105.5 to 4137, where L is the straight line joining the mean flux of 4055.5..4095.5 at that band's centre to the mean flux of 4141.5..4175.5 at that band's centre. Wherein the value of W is 2.0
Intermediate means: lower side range 140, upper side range 144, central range 133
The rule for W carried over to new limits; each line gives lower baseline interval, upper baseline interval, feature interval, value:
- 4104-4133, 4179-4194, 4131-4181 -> -3.0 Ang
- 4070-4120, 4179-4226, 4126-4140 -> -1.1 Ang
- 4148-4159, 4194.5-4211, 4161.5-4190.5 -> 1.1 Ang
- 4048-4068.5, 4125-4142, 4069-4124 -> 7.5 Ang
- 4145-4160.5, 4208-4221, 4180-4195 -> 0.5 Ang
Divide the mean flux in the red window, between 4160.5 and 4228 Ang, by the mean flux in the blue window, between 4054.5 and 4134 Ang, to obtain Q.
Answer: 1.07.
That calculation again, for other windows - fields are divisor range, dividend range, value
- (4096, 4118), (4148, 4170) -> 1.28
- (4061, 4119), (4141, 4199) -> 1.10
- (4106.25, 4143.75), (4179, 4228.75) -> 1.04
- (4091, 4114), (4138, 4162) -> 1.29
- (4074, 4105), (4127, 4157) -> 1.16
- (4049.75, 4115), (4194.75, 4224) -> 1.09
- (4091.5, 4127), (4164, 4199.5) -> 1.16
